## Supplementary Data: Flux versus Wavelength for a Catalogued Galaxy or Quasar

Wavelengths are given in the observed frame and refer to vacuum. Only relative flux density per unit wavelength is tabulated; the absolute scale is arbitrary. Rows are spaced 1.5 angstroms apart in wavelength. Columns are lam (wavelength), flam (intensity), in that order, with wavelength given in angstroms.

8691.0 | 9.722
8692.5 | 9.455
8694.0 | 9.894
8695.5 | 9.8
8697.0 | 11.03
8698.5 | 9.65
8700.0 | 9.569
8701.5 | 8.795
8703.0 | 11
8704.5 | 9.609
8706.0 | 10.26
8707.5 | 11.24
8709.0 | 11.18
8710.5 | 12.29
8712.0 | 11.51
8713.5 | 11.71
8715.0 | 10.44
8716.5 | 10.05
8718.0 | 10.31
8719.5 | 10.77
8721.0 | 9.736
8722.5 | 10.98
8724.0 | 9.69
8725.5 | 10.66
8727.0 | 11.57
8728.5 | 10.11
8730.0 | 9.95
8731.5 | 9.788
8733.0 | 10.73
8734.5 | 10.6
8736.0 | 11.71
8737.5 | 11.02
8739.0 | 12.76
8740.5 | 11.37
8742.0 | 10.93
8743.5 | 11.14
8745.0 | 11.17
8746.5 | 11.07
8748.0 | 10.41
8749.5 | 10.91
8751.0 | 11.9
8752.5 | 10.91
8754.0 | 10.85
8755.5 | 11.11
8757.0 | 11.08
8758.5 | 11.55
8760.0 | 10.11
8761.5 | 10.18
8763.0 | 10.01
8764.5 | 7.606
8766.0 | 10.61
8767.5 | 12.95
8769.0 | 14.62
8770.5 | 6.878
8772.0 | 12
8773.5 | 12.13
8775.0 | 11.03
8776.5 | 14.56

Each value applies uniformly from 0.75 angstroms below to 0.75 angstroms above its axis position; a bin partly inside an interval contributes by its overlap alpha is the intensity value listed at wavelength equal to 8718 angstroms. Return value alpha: 10.31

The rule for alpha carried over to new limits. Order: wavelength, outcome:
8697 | 11.03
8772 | 12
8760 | 10.11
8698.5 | 9.65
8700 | 9.569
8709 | 11.18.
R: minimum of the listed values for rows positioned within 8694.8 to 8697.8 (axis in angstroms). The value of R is 9.8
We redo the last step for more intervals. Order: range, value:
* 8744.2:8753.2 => 10.41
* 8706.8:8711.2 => 11.18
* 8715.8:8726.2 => 9.69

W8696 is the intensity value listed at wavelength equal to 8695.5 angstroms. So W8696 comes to 9.8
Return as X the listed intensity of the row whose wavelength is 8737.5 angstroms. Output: 11.02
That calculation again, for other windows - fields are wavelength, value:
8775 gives 11.03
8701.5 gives 8.795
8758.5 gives 11.55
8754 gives 10.85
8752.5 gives 10.91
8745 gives 11.17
